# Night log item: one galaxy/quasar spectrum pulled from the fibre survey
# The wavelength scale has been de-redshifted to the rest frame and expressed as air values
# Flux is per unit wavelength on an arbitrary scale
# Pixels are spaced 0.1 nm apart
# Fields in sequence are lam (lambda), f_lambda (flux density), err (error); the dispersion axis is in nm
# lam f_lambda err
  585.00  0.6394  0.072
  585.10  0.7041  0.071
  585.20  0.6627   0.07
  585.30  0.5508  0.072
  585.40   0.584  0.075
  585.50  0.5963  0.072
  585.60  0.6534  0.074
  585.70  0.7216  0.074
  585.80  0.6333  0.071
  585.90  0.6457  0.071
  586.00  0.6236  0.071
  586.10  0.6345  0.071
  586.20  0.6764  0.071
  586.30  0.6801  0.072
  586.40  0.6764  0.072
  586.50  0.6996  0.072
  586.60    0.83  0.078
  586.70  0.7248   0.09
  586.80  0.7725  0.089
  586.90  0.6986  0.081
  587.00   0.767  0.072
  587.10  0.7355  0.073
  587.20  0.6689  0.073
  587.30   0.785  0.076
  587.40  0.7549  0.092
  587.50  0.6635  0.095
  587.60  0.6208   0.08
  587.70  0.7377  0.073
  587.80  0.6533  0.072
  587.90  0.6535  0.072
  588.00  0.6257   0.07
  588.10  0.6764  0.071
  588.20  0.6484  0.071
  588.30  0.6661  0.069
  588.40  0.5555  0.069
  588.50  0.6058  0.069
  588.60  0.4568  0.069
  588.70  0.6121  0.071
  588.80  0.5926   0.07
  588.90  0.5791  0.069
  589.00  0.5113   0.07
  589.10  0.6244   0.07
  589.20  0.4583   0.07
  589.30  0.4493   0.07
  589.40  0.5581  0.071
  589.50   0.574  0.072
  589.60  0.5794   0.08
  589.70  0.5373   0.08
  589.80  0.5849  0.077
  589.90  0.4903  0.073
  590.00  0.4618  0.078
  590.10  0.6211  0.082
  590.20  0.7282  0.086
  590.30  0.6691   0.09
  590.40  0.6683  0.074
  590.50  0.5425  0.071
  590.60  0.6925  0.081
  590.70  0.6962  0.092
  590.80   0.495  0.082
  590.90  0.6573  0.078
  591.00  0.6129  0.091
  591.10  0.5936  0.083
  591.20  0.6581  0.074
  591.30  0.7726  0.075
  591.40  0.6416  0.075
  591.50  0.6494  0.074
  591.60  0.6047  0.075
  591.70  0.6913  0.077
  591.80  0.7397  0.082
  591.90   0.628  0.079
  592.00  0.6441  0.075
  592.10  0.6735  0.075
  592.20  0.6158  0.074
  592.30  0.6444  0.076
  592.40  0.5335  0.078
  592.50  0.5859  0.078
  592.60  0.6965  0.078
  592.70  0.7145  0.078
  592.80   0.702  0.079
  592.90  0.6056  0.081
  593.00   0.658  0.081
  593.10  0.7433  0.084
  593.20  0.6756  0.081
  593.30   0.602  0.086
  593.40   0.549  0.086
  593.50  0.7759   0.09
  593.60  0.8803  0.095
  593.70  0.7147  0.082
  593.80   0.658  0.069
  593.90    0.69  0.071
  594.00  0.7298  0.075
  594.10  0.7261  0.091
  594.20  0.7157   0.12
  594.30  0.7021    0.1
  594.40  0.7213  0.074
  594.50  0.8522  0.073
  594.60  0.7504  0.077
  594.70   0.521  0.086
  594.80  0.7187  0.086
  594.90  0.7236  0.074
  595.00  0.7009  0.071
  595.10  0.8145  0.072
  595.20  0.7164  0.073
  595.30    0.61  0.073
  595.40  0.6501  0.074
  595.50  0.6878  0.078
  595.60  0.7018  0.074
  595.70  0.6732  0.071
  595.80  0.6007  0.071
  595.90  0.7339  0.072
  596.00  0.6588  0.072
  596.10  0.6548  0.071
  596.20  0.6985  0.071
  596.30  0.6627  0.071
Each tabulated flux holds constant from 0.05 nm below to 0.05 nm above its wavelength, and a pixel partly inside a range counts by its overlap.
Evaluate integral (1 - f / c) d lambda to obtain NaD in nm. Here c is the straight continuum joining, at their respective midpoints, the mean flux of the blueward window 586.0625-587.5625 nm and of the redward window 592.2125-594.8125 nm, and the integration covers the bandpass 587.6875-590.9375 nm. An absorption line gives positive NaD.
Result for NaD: 0.51 nm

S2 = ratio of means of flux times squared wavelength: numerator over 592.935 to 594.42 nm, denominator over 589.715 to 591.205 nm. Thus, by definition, 1.17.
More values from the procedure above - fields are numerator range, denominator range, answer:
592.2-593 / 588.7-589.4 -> 1.19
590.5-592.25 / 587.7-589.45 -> 1.11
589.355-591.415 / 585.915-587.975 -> 0.88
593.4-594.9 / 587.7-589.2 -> 1.21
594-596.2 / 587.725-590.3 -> 1.22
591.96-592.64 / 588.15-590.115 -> 1.14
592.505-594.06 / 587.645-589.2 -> 1.15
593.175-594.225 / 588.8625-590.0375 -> 1.33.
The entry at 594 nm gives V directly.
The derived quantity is 0.7298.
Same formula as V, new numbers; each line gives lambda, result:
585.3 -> 0.5508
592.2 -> 0.6158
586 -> 0.6236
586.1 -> 0.6345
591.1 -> 0.5936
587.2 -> 0.6689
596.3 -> 0.6627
